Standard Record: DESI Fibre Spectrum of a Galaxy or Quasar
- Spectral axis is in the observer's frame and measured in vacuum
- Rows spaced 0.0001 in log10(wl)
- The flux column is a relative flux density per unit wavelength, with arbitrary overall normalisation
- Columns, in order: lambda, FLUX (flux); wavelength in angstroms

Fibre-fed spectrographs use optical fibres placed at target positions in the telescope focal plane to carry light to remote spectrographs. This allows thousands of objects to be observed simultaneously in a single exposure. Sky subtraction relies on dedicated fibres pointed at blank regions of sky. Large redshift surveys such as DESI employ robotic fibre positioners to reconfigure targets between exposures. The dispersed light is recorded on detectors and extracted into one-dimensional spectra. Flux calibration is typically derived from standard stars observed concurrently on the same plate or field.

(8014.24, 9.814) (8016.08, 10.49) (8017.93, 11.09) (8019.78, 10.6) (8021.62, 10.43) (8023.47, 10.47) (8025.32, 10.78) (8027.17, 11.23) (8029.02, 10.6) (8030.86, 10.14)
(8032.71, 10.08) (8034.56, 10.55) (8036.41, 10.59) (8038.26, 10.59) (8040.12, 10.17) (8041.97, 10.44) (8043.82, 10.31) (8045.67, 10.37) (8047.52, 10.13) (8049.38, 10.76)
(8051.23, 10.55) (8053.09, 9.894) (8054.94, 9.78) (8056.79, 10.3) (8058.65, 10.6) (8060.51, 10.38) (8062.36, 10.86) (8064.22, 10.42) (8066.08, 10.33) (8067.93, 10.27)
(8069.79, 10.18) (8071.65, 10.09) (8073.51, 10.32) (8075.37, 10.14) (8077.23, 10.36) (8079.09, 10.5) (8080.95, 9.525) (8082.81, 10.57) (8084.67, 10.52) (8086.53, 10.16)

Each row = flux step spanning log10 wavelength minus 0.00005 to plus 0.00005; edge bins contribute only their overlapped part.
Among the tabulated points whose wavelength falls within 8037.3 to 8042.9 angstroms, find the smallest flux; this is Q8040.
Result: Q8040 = 10.17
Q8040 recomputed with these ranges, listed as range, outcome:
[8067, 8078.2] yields 10.09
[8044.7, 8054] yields 9.894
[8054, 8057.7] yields 9.78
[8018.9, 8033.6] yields 10.08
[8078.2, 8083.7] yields 9.525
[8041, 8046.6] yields 10.31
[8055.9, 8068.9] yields 10.27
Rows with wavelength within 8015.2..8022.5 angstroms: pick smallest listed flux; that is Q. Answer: 10.43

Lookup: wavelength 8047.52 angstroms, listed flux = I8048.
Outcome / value 10.13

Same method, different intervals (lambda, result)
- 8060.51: 10.38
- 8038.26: 10.59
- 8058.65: 10.6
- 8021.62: 10.43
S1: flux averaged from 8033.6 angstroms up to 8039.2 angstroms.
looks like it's 10.6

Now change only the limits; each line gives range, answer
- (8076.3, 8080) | 10.4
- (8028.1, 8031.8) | 10.4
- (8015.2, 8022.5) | 10.7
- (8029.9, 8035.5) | 10.3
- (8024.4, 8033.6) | 10.6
